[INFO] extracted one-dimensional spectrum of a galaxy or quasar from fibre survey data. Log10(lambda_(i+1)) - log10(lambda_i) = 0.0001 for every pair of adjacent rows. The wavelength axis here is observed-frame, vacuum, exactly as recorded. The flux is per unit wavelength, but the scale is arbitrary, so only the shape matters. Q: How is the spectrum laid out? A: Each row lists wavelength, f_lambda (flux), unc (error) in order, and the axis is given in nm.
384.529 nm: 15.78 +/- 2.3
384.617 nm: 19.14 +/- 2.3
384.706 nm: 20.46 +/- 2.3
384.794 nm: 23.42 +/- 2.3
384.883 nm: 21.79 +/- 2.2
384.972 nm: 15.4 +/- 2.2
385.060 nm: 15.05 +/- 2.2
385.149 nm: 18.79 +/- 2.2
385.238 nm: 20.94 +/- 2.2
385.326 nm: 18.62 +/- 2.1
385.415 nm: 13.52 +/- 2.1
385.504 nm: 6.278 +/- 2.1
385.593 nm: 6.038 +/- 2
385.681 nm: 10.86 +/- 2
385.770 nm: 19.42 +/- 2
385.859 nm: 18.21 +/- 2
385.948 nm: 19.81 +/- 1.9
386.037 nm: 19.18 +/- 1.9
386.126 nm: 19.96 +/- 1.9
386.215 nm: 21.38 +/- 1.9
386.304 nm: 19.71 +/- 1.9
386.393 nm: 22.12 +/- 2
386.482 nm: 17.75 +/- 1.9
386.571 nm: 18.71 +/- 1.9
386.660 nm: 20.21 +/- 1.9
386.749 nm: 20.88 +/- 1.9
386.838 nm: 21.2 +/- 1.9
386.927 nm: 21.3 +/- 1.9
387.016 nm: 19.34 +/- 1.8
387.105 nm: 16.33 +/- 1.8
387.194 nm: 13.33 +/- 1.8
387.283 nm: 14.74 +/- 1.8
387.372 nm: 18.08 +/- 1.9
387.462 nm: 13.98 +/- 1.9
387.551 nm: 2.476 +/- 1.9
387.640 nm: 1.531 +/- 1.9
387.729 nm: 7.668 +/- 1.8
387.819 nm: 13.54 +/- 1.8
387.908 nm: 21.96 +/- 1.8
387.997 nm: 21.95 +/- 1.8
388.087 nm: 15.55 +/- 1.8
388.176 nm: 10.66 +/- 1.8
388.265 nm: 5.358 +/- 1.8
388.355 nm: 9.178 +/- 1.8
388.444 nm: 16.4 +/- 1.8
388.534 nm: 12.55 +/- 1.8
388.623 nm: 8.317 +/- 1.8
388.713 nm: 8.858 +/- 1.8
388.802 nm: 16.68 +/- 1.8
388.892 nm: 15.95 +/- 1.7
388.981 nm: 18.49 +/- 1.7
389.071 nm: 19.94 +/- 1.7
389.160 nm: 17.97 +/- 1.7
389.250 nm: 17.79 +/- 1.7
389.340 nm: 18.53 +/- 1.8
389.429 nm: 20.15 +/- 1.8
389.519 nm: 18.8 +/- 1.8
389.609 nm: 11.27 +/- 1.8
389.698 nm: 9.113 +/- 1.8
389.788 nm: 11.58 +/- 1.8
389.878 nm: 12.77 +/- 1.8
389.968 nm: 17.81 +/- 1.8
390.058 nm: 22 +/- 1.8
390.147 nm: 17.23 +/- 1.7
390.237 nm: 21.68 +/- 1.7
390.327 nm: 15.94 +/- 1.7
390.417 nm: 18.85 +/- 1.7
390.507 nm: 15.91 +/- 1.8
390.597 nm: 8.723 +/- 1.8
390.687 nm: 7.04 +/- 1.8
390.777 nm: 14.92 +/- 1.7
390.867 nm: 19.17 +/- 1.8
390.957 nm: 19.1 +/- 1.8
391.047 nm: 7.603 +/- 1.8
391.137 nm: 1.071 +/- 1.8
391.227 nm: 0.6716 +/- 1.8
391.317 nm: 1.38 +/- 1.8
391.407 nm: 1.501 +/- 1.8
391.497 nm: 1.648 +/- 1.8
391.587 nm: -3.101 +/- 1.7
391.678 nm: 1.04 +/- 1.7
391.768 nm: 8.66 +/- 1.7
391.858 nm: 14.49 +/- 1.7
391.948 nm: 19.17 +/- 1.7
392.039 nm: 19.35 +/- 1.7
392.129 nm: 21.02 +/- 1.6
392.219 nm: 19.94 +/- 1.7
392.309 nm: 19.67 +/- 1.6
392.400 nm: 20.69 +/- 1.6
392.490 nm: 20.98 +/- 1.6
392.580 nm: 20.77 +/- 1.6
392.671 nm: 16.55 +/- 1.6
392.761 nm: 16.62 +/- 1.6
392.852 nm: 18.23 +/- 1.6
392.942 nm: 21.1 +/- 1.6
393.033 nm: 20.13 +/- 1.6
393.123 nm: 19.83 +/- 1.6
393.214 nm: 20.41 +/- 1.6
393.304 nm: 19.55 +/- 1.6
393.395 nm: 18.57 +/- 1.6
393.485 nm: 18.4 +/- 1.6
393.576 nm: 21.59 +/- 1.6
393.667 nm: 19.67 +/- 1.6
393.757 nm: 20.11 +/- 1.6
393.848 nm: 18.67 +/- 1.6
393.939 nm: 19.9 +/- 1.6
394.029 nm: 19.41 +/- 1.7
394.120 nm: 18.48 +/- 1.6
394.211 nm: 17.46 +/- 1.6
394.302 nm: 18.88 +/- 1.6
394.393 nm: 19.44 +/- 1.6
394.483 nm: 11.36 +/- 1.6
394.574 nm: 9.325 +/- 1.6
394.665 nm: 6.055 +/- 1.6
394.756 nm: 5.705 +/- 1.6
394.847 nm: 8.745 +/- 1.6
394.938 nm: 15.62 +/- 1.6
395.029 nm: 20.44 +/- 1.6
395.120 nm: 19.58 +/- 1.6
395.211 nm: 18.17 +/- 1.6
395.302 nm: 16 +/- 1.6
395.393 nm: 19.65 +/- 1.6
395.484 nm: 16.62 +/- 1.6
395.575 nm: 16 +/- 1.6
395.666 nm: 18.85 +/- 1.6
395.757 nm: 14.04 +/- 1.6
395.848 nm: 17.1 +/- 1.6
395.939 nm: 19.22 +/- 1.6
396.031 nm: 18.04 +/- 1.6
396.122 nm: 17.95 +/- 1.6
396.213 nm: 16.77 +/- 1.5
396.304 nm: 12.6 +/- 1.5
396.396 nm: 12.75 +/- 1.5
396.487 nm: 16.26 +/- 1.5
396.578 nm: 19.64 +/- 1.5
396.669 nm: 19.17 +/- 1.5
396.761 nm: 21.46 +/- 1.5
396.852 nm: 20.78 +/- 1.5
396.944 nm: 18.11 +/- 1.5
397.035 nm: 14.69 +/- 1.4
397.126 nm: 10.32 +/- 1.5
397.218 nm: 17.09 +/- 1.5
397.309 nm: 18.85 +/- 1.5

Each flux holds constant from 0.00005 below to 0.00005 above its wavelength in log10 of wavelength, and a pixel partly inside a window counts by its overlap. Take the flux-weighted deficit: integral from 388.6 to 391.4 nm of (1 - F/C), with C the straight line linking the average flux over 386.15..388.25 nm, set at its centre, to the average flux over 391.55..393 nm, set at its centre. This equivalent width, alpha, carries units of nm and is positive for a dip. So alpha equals 0.384 nm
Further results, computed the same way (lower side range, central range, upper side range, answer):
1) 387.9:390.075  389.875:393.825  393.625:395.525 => 0.151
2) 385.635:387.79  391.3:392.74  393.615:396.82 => 0.308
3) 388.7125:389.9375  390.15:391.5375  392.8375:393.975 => 0.527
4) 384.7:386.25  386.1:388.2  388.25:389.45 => -0.056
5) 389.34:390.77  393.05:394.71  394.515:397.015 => -0.194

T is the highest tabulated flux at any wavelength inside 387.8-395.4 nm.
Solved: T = 22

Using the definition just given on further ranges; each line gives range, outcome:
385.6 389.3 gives 22.12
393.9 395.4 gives 20.44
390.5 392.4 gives 21.02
